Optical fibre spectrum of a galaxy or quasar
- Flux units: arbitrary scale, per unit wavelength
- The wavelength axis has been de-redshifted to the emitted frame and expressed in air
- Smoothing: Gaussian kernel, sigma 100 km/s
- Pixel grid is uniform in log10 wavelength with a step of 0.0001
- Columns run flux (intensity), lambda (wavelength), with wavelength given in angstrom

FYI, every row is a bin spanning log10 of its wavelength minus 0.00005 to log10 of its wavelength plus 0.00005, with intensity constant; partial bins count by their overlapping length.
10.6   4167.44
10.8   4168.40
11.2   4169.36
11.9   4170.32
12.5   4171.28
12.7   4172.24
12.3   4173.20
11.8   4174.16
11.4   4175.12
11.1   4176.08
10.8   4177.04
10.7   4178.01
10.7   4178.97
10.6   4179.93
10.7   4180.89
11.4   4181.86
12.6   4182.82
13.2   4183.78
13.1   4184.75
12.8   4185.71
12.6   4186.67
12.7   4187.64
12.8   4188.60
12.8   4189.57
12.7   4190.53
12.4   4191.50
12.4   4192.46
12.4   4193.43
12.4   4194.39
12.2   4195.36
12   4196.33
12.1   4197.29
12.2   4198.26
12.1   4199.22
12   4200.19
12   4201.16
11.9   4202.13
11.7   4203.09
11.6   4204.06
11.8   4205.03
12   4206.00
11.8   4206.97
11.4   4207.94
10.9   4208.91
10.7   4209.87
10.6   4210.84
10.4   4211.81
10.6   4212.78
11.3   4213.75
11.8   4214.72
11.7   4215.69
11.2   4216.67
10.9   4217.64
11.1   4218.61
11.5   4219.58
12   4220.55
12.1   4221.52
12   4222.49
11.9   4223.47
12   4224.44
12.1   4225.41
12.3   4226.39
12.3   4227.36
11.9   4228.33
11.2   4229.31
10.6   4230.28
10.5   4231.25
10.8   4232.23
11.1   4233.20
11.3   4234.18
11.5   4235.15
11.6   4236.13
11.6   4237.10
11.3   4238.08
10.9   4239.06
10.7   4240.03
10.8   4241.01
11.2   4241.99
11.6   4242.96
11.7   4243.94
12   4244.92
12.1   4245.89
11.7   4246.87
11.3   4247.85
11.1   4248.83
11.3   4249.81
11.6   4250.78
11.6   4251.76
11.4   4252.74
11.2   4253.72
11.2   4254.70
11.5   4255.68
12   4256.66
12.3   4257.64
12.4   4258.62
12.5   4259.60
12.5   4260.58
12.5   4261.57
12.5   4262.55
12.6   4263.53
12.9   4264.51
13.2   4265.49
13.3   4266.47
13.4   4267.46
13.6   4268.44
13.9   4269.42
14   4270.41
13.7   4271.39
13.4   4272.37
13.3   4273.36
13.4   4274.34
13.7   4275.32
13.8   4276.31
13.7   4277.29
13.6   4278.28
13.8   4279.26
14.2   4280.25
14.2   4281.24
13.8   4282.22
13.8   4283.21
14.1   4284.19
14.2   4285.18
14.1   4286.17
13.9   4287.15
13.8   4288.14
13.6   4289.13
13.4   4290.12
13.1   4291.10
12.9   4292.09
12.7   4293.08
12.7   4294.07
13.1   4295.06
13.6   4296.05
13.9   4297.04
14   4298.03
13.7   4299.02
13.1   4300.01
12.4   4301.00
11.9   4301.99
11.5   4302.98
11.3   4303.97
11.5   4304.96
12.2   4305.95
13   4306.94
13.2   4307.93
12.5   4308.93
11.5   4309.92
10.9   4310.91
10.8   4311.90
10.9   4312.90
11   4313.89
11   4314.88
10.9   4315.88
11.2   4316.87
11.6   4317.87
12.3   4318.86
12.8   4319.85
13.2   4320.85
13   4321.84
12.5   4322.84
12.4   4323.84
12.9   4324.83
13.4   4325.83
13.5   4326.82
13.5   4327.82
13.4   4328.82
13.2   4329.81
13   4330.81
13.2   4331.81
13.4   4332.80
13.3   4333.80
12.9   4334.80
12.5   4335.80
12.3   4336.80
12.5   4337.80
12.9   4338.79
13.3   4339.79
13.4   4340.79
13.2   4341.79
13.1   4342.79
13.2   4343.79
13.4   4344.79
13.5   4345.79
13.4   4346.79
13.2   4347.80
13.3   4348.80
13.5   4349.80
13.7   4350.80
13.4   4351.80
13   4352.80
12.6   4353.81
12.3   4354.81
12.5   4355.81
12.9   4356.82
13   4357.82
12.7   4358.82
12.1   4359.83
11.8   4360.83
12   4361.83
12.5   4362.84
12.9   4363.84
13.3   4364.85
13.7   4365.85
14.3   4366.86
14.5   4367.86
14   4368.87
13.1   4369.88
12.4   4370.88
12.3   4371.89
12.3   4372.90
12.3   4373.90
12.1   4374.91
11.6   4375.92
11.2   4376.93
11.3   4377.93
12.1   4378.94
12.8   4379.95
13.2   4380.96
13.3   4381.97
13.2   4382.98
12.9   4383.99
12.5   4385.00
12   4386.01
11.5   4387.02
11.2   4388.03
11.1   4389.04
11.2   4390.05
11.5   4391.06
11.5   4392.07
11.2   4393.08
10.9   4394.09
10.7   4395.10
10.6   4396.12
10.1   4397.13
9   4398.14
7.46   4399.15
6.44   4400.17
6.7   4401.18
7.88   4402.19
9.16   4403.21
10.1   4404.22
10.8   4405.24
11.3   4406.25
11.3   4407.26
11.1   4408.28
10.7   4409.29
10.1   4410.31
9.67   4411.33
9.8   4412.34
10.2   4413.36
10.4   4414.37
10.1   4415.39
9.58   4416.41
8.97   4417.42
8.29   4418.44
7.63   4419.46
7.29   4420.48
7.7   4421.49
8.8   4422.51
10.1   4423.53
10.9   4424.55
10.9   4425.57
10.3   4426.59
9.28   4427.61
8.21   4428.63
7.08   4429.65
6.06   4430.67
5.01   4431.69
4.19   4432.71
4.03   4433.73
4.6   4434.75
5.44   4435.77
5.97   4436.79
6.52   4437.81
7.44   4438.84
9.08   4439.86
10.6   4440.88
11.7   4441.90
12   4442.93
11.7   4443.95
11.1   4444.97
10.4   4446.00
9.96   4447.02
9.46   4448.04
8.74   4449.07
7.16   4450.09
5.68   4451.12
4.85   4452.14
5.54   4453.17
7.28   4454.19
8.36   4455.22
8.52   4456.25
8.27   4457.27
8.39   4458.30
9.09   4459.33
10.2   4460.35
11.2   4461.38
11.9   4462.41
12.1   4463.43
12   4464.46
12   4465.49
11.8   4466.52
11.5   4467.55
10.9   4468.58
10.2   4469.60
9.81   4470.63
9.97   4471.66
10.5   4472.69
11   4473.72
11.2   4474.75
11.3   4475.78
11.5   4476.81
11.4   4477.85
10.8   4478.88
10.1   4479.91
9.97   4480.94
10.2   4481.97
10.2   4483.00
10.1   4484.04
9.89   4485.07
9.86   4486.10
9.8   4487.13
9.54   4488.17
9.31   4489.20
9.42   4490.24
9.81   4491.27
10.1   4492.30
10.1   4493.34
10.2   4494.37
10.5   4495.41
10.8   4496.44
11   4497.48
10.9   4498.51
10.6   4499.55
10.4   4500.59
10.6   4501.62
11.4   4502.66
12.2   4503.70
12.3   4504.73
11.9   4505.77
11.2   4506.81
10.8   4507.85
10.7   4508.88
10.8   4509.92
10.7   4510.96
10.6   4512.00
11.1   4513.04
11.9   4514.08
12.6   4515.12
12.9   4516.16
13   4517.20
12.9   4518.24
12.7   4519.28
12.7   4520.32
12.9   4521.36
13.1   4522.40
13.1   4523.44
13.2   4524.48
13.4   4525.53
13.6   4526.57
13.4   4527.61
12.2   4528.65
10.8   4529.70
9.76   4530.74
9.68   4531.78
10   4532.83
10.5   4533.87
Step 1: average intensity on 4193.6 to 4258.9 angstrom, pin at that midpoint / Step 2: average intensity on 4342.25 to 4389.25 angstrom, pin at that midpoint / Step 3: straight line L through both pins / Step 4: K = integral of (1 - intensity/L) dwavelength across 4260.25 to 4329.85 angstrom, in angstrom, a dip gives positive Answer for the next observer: -4.6 angstrom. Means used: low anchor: 11.5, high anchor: 12.7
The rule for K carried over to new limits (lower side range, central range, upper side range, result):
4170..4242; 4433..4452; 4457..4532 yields 4.9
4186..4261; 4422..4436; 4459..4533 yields 4.6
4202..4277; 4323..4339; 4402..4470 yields -3.7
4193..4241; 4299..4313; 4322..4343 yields 0.8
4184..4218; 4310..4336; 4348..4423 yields -2.0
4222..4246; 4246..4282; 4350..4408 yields -3.8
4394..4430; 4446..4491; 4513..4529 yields 5.7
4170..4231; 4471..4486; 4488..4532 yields 1.2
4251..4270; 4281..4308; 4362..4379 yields -1.4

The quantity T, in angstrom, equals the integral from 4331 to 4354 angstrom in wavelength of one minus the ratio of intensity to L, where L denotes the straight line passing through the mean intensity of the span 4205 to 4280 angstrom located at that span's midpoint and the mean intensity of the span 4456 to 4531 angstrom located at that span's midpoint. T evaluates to -3.0 angstrom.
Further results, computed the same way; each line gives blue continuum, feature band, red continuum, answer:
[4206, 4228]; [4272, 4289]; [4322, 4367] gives -2.2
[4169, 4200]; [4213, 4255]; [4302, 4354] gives 2.7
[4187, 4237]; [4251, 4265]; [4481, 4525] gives -0.5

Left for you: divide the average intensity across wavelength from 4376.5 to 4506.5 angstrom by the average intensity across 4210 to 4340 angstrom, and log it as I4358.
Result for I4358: 0.80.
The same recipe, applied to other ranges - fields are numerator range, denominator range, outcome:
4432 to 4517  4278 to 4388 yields 0.77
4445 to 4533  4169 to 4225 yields 0.90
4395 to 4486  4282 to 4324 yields 0.74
